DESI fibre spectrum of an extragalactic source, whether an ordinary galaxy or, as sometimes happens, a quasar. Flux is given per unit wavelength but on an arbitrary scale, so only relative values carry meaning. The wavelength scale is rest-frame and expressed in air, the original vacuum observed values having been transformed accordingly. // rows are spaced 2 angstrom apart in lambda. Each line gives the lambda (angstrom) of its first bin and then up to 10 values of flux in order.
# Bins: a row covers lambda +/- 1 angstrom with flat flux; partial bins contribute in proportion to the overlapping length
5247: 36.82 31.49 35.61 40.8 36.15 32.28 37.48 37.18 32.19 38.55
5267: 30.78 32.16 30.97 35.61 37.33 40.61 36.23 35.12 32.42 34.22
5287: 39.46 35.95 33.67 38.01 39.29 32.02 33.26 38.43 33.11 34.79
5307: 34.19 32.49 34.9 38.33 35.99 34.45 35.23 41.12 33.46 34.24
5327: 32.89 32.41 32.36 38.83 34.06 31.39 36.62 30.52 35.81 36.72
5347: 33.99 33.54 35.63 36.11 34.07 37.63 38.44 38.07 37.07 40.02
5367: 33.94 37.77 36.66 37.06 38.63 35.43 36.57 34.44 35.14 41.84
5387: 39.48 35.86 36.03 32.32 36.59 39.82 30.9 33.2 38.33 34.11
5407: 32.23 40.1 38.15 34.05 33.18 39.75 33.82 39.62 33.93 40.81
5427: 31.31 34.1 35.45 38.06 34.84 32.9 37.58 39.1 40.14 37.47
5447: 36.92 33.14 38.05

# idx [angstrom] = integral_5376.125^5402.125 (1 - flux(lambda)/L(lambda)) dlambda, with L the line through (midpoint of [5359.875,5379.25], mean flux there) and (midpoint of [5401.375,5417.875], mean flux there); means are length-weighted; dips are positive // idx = 0.46 angstrom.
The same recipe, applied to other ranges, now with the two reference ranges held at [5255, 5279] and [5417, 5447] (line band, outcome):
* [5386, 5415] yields 0.4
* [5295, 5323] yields 0.1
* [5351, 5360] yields -0.2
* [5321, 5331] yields 0.5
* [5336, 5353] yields 0.7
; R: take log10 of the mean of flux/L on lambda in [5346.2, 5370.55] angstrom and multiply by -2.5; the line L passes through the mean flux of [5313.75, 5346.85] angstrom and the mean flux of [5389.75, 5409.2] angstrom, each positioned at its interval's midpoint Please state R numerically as -0.04 mag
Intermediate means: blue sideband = 34.8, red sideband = 35.2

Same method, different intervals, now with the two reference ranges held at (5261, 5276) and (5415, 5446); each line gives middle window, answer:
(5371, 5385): -0.03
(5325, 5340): 0.03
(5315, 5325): -0.03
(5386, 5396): 0.00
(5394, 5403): 0.02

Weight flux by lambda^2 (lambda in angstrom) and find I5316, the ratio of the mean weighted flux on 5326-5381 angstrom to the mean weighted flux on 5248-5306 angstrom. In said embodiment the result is 1.0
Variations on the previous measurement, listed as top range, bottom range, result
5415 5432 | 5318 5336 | 1.07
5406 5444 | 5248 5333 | 1.08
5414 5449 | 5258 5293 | 1.09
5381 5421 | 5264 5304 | 1.07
